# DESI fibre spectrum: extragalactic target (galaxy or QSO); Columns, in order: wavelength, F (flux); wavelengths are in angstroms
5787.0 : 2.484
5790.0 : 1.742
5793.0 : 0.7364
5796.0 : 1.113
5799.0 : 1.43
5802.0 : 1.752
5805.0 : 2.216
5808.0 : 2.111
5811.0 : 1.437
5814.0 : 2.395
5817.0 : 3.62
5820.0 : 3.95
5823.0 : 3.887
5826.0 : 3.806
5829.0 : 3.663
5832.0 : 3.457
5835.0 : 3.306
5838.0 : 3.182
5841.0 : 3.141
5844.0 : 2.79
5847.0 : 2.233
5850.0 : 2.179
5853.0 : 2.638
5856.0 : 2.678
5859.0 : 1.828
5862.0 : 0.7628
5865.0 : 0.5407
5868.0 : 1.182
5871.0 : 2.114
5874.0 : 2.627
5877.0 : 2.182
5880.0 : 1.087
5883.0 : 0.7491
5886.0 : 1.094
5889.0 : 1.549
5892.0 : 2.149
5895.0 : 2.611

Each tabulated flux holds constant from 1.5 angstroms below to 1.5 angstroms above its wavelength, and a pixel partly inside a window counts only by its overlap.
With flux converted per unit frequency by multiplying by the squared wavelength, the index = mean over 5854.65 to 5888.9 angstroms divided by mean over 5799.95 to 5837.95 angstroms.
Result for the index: 0.53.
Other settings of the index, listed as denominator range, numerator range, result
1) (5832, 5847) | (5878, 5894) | 0.46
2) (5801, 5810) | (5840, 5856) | 1.31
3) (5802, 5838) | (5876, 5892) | 0.47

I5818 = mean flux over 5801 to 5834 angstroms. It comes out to 2.96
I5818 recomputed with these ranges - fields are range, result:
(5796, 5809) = 1.78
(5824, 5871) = 2.5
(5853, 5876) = 1.75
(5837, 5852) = 2.69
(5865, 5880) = 1.78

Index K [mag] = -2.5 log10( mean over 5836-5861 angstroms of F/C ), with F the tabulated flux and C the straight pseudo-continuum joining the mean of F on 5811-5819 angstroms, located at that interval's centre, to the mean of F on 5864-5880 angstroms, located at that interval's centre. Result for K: -0.19 mag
